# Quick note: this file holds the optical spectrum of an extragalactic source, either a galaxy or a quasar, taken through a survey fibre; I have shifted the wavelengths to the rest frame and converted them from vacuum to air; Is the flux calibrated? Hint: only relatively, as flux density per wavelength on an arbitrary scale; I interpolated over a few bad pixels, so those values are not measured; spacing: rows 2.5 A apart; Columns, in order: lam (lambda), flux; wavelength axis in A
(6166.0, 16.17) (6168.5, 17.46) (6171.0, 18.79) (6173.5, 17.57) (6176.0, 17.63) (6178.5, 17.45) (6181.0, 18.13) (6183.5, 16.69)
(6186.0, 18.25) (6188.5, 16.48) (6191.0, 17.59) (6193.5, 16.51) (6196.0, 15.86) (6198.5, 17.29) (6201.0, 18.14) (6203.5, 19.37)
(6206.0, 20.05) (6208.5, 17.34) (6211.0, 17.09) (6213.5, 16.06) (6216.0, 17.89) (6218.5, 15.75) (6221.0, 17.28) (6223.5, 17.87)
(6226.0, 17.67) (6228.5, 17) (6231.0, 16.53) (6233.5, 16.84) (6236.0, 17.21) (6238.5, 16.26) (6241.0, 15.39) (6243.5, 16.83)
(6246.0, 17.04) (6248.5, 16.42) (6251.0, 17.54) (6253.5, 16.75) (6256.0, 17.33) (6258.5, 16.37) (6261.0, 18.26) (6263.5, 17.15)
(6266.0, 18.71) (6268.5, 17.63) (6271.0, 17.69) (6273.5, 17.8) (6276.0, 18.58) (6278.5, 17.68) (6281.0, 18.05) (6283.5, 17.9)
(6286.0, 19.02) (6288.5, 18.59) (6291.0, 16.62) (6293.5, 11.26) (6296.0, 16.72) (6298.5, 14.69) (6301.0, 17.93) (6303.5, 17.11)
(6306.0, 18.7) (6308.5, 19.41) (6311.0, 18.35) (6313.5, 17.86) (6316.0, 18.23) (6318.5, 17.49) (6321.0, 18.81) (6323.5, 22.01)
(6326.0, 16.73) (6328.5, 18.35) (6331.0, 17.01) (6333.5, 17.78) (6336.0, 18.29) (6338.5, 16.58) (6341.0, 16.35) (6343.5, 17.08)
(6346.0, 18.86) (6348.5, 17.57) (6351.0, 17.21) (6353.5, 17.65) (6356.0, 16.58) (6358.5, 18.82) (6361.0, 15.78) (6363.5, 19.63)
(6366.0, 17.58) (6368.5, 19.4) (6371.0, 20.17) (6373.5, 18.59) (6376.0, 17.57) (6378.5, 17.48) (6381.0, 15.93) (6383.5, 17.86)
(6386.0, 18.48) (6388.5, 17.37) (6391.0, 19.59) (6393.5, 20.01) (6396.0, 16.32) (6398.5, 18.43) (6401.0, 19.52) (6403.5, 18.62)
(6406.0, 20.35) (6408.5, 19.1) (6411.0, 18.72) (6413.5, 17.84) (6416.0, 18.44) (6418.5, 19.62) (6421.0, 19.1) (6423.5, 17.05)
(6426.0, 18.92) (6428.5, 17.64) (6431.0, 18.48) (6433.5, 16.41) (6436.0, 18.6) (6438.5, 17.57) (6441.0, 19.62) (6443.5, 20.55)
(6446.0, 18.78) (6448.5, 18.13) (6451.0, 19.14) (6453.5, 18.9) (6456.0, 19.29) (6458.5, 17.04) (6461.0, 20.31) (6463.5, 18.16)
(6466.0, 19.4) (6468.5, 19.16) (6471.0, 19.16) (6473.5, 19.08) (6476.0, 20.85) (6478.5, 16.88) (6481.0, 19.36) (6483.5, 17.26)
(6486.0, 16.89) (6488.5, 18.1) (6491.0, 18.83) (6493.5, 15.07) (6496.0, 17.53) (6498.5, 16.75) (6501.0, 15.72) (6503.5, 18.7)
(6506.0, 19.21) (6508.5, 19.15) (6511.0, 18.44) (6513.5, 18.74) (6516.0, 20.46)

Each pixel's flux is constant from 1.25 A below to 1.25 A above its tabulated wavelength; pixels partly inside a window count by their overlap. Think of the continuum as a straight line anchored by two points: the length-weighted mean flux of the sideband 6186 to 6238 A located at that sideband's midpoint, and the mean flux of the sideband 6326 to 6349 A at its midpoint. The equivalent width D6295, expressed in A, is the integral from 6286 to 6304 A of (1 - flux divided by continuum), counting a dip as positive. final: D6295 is 1.2 A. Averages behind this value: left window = 17.3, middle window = 16.3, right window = 17.5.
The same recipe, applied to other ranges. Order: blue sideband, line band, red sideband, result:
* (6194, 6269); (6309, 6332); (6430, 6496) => -0.9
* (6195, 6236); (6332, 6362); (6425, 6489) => 1.1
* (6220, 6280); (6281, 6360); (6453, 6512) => -0.2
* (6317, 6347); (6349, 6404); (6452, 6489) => 0.2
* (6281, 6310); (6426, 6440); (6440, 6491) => 0.5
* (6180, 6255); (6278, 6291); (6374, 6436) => -0.4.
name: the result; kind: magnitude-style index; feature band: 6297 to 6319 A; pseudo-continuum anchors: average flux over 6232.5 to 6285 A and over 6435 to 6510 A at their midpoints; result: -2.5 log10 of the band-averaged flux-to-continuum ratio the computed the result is -0.011 mag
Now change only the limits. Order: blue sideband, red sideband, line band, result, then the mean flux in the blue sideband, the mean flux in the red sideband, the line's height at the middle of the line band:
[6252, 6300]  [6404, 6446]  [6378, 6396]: 0.016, 17.2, 18.6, 18.3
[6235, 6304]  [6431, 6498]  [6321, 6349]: -0.023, 17.1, 18.4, 17.5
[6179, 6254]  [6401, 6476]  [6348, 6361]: 0.048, 17.2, 18.8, 18.2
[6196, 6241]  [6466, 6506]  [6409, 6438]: -0.024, 17.3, 18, 17.9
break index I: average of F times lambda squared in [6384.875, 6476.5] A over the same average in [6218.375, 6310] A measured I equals 1.1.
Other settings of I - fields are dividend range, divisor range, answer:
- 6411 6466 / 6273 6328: 1.09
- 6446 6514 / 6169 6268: 1.15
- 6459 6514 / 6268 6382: 1.08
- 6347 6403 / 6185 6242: 1.11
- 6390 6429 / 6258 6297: 1.12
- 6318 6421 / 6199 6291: 1.08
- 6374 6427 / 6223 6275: 1.13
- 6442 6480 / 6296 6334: 1.11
